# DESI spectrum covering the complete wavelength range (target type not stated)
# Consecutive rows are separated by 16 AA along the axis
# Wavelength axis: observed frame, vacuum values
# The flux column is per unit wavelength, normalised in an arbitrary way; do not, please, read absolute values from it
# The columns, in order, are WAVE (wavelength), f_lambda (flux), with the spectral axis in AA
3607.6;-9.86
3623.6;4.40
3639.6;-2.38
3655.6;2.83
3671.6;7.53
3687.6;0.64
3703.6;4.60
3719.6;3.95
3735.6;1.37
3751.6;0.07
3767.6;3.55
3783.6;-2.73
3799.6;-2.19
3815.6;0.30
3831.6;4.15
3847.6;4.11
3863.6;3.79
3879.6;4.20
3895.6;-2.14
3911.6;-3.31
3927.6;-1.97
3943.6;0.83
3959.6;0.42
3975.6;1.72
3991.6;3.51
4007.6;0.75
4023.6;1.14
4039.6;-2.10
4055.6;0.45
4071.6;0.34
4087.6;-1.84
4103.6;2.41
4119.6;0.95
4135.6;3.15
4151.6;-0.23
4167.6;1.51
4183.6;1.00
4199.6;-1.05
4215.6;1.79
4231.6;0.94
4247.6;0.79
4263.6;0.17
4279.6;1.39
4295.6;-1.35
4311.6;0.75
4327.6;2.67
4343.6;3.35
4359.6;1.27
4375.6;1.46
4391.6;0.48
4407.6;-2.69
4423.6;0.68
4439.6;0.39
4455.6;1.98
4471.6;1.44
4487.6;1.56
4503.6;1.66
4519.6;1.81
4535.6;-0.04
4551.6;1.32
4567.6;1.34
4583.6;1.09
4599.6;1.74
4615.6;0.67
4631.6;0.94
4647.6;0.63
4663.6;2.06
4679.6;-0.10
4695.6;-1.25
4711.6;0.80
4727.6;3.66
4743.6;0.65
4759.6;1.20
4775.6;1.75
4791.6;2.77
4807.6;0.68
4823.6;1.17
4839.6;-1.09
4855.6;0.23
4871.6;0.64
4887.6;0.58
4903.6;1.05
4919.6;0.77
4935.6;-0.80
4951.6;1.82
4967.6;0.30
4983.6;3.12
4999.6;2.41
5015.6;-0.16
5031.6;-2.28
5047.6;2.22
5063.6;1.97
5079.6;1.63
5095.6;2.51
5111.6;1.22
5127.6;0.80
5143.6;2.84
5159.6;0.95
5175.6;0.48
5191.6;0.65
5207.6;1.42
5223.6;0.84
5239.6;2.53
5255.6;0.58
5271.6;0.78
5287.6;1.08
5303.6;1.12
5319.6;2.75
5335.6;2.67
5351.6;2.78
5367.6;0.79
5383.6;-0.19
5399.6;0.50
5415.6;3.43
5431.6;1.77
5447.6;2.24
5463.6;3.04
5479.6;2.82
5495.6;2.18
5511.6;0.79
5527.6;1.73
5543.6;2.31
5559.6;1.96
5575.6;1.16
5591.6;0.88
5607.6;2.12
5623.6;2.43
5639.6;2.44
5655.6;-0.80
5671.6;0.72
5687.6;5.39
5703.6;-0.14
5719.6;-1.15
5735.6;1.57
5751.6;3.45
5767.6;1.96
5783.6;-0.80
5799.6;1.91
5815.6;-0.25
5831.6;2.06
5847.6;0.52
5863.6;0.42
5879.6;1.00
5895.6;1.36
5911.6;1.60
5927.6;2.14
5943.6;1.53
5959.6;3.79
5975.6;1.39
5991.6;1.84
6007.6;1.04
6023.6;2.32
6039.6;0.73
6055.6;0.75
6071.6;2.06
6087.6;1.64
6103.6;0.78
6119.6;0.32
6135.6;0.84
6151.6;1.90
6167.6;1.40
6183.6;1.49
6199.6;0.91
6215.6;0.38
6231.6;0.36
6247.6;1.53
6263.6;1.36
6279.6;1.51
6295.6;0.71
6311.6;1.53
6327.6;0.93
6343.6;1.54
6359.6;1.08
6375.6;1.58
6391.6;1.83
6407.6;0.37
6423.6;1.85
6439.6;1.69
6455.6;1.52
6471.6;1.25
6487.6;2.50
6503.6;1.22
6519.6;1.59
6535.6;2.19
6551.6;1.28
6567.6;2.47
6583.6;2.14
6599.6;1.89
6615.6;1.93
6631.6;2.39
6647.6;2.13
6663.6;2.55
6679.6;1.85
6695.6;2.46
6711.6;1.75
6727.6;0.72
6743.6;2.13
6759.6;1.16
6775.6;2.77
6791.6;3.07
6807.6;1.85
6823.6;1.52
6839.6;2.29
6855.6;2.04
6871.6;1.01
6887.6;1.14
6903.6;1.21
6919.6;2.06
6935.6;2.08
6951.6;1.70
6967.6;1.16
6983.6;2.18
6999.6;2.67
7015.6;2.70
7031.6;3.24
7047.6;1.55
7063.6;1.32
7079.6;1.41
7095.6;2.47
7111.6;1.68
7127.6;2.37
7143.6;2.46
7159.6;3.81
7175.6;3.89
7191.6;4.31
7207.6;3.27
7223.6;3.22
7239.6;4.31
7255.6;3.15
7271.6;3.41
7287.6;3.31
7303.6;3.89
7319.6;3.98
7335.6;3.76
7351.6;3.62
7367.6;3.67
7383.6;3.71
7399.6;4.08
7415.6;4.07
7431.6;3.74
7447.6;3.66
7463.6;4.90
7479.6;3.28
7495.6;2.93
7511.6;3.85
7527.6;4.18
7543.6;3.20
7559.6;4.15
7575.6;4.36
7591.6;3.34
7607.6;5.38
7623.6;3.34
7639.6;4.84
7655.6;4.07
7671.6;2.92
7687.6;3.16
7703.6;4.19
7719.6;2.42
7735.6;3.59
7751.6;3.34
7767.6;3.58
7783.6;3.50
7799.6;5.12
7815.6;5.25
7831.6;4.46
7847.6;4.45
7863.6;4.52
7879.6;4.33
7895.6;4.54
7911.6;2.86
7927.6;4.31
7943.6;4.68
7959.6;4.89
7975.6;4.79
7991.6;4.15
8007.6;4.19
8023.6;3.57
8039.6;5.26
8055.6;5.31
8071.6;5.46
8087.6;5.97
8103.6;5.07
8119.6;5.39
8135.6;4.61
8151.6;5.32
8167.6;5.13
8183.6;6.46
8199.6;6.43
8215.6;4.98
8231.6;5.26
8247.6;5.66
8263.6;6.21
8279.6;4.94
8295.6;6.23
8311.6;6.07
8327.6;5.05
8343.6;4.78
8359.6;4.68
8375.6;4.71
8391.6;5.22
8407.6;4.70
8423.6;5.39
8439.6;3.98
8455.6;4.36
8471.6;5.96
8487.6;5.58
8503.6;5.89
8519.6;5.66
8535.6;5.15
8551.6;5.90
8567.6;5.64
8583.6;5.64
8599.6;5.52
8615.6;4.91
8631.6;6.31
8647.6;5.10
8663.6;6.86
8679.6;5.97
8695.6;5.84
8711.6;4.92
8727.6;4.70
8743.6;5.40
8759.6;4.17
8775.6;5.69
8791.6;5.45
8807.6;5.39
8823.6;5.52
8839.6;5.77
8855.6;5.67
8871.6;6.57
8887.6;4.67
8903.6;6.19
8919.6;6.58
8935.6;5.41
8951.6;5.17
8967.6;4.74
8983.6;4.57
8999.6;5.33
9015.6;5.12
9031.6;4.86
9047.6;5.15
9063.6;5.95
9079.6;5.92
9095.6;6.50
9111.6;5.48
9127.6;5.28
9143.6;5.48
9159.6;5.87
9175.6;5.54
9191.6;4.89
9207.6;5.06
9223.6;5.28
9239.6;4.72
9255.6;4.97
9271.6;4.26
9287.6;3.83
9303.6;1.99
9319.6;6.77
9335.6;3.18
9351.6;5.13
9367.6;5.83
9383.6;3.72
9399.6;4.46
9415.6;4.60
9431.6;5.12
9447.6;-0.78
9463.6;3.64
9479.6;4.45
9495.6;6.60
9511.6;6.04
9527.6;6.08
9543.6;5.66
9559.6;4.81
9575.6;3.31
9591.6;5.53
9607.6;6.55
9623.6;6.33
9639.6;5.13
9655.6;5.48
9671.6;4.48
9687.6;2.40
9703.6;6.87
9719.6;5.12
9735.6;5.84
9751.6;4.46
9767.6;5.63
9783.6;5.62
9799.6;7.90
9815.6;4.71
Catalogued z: 0.794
